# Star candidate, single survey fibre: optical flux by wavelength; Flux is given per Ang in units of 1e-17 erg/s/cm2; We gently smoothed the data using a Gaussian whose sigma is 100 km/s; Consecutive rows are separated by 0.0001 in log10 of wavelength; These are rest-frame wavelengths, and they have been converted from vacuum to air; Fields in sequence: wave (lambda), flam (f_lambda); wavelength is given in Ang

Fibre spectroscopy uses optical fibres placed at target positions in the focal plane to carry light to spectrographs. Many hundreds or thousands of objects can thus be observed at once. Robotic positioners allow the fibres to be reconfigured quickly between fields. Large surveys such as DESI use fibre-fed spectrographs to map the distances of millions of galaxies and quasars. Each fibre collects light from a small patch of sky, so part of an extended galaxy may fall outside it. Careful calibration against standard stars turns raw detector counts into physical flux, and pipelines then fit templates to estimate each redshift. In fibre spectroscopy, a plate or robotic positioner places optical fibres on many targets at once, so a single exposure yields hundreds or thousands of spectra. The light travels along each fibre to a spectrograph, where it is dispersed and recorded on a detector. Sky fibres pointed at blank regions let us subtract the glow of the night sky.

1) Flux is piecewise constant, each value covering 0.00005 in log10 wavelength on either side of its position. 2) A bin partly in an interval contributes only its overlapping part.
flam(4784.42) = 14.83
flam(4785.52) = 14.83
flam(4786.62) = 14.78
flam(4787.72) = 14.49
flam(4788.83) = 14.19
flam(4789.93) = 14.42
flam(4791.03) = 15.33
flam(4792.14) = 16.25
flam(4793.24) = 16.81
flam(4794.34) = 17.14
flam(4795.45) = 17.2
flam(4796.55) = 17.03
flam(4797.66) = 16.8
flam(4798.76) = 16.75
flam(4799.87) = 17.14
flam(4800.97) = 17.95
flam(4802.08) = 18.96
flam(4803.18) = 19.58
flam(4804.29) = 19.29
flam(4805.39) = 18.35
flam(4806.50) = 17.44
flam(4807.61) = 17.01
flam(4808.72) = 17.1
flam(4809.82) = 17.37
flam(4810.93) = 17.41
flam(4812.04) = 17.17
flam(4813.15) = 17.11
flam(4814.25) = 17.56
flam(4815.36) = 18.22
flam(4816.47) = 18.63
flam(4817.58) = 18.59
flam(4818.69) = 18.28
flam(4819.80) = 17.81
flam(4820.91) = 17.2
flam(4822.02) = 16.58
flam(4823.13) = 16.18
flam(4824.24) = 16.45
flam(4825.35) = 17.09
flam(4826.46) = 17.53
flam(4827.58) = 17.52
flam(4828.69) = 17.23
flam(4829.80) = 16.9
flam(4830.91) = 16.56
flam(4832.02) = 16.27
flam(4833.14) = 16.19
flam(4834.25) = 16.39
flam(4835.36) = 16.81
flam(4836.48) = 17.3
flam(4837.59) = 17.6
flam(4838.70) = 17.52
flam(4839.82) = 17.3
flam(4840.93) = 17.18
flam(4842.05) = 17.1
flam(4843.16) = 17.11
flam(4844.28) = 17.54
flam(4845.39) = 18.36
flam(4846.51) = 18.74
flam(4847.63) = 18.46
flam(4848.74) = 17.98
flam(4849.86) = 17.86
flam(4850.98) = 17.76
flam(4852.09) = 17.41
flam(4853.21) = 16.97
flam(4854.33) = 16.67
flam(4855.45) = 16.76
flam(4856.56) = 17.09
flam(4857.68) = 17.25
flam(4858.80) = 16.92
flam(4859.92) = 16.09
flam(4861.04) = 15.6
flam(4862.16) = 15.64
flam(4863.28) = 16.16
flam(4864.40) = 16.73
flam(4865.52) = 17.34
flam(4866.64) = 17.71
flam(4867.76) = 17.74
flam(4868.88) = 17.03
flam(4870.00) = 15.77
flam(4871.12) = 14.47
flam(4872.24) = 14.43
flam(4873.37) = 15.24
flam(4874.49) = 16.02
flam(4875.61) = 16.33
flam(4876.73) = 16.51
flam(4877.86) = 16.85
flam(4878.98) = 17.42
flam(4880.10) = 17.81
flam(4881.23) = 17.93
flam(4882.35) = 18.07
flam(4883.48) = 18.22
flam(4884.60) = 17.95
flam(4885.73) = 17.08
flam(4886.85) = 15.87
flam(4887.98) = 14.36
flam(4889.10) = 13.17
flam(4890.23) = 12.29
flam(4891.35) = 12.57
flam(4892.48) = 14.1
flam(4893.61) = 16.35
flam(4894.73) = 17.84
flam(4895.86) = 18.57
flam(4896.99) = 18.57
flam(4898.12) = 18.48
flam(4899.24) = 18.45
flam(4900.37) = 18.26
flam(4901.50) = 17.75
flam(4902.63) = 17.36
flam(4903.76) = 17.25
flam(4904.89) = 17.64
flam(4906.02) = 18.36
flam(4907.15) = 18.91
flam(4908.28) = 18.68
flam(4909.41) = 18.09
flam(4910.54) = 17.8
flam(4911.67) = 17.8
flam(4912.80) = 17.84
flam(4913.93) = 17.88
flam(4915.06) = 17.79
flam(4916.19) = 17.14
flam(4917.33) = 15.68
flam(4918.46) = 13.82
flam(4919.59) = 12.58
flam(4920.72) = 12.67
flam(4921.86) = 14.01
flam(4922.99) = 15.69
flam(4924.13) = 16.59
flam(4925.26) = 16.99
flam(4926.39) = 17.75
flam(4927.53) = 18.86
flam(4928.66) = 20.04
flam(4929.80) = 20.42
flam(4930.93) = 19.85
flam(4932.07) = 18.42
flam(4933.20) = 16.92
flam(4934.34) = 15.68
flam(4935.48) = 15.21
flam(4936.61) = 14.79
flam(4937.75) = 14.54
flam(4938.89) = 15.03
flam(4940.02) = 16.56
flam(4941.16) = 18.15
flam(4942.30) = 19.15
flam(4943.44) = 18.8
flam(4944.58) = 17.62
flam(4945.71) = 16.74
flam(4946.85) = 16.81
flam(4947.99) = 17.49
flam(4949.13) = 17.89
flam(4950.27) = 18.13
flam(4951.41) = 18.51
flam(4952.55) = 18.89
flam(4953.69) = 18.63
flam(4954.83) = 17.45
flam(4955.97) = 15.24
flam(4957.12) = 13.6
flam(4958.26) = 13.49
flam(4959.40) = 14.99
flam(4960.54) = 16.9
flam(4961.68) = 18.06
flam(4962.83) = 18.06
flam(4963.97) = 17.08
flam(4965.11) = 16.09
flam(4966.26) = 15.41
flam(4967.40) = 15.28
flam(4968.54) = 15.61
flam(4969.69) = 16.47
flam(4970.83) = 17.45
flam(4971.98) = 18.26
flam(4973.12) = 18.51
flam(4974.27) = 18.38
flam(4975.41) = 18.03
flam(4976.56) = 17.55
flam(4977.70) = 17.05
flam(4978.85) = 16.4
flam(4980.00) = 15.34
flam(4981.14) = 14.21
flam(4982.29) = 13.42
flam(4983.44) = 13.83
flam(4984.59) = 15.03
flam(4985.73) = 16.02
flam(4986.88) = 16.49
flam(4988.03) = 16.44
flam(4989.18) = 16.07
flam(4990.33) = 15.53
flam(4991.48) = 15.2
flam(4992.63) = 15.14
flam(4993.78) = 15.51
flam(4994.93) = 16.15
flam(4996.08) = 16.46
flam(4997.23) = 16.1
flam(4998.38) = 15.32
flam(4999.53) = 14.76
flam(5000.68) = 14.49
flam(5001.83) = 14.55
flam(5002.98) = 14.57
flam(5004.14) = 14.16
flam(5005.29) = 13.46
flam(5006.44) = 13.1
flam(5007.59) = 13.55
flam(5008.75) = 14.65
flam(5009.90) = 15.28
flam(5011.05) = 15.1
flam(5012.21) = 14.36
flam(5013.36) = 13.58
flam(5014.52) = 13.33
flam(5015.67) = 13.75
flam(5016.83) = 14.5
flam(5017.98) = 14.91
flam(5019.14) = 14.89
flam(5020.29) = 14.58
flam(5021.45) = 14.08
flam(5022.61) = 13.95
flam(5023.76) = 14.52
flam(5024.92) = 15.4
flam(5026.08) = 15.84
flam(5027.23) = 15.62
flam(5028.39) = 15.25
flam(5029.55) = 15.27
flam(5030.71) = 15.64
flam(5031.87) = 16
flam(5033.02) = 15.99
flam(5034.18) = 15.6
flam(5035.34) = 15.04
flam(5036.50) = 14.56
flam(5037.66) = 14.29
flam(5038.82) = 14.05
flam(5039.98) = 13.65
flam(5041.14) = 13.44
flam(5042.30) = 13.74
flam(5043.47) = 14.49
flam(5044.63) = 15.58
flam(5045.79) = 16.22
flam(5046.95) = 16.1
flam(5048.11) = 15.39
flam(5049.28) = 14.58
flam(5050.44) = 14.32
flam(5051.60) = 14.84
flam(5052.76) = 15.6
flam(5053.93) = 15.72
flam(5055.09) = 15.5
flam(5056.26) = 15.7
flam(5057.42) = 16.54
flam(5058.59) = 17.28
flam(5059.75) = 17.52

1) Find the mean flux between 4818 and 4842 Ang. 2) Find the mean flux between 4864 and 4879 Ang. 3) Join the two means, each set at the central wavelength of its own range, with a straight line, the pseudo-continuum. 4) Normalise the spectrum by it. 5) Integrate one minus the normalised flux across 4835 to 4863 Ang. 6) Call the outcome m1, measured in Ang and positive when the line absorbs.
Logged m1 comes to -0.8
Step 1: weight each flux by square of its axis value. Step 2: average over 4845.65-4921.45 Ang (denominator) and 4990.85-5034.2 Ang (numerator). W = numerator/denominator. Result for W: 0.93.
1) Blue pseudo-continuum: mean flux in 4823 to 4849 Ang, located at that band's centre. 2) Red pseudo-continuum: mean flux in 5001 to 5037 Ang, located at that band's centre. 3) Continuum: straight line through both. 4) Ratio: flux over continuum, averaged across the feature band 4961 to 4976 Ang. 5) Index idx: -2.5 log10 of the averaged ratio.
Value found -0.116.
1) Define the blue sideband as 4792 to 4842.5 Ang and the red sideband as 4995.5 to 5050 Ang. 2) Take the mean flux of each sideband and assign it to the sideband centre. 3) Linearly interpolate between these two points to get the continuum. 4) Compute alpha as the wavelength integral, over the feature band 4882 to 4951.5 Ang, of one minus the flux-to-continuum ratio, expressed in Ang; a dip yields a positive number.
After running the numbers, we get -3.7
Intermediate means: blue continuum 17.4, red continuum 14.8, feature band 17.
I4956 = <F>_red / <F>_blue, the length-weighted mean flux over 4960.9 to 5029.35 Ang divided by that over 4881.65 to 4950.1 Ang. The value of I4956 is 0.9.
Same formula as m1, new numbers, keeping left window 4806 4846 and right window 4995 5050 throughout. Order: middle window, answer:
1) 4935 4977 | -3.4 Ang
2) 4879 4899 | 0.0 Ang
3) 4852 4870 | 0.1 Ang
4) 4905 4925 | -0.5 Ang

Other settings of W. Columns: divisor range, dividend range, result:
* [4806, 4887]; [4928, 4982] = 1.04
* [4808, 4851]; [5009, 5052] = 0.92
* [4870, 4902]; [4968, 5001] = 1.02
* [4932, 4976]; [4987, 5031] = 0.90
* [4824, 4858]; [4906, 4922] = 0.99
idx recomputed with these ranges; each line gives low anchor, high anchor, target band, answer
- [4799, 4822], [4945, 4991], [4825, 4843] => 0.04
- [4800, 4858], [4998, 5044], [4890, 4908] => -0.05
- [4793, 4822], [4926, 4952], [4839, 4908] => 0.04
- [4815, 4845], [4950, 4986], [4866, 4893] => 0.06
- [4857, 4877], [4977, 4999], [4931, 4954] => -0.09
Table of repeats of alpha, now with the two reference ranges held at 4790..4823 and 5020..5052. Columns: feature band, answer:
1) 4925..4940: -1.09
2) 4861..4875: 0.52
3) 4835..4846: -0.20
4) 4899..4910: -1.13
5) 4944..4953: -1.05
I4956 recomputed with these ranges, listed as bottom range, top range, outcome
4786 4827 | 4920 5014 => 0.95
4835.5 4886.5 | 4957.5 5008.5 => 0.92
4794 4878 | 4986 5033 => 0.87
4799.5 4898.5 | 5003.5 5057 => 0.87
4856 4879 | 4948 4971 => 1.02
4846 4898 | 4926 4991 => 1.01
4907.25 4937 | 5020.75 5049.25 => 0.88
